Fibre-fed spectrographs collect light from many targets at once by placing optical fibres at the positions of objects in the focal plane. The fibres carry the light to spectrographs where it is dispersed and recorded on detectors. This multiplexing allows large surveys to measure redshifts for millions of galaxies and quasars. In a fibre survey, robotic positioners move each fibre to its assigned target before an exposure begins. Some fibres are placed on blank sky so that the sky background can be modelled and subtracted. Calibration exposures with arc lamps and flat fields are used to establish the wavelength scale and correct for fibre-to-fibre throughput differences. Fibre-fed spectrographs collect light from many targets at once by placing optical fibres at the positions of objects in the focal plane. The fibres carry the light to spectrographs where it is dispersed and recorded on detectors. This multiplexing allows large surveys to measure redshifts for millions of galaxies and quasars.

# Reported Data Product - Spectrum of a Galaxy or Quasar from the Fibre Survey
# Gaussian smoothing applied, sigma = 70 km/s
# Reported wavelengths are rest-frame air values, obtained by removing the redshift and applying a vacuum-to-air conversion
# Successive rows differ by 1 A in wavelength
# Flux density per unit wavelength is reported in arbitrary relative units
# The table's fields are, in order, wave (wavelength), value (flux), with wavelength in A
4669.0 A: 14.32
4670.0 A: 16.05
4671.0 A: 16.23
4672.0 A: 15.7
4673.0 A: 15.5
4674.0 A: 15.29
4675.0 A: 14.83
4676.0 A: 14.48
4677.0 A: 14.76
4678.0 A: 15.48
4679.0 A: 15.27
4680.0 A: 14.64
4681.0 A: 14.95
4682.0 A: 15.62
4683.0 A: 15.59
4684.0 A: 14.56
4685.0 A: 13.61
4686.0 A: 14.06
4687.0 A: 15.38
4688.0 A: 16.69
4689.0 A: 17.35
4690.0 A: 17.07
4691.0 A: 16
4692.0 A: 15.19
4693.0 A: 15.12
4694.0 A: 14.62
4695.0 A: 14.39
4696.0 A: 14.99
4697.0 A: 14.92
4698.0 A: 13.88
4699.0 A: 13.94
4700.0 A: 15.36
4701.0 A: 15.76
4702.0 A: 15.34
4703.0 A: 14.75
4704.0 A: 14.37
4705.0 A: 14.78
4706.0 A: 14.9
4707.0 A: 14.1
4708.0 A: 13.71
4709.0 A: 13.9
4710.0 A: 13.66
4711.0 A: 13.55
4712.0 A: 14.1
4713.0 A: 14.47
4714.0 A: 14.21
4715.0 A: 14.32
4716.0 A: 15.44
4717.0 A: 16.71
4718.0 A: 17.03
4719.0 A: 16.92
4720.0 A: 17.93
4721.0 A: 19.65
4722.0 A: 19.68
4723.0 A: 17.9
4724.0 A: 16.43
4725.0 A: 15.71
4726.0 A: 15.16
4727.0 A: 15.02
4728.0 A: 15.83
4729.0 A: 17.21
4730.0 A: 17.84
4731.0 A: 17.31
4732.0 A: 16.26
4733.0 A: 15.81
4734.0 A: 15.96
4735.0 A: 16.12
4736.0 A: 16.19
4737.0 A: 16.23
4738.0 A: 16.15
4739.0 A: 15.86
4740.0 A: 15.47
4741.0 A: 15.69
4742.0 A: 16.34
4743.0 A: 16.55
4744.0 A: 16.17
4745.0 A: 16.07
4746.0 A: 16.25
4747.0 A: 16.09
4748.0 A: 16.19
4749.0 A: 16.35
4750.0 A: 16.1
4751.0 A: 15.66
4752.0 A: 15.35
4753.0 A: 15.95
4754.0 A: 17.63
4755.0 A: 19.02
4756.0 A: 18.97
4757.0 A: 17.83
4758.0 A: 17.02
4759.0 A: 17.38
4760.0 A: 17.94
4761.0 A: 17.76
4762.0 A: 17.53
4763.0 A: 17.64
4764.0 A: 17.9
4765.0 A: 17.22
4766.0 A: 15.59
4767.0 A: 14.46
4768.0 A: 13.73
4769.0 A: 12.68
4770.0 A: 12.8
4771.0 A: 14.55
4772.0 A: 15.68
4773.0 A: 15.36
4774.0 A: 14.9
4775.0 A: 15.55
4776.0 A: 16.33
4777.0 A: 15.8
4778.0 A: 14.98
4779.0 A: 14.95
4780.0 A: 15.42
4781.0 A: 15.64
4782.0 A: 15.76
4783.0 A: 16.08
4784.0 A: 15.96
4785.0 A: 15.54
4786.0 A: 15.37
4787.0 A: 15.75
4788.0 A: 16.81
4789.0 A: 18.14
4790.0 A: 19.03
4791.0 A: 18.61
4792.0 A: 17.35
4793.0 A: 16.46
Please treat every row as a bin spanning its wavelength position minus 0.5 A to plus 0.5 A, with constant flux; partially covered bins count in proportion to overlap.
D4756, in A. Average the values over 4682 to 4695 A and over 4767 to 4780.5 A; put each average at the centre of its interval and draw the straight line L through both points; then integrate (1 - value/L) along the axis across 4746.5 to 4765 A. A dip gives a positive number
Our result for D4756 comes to -2.7 A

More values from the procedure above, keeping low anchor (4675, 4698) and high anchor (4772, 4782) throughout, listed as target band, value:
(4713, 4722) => -0.8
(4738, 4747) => -0.4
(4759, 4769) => -0.7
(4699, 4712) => 0.6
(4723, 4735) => -0.8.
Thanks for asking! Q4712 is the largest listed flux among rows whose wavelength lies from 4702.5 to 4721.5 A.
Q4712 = 19.65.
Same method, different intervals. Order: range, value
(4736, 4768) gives 19.02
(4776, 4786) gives 16.33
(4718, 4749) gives 19.68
